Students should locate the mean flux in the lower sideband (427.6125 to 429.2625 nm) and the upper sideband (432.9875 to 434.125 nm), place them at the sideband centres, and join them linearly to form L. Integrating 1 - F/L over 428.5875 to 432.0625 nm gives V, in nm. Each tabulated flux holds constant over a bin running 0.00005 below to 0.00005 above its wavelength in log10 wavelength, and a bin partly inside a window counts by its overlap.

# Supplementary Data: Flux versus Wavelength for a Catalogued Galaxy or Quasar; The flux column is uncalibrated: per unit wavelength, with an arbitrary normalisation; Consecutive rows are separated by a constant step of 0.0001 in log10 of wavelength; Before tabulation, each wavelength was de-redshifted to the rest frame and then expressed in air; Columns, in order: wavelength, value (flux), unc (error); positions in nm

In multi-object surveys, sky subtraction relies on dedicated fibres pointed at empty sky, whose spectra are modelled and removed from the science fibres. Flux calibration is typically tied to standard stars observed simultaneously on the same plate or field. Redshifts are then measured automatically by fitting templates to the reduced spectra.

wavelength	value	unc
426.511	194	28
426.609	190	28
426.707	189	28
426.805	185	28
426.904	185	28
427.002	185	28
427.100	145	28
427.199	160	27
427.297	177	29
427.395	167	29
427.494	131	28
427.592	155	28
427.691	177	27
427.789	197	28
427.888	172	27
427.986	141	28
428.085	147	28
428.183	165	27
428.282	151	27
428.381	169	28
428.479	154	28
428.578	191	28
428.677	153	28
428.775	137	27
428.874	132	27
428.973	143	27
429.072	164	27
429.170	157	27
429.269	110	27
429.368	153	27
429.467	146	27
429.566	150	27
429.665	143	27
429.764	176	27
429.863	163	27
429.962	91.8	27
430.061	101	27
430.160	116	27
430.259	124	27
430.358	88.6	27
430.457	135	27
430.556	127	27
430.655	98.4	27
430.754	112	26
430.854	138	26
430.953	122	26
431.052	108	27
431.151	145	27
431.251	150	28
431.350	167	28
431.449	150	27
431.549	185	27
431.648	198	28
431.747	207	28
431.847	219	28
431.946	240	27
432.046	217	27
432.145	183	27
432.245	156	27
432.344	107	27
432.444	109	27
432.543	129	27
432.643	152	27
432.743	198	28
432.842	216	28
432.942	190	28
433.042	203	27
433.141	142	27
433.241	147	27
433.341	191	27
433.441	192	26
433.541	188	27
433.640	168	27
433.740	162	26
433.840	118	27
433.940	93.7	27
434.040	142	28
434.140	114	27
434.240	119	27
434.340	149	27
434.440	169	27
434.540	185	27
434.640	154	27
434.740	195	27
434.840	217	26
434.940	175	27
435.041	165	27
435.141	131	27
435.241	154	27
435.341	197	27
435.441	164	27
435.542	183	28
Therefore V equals 0.23 nm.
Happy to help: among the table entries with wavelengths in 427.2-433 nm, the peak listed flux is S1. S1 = 240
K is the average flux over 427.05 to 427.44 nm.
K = 162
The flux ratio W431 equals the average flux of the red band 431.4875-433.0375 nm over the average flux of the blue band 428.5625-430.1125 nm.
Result 1.3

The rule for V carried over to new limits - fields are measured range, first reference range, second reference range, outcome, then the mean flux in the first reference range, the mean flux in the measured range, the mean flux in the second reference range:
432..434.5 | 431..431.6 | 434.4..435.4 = 0.08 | 151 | 158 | 174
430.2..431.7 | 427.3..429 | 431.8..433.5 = 0.29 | 158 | 137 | 176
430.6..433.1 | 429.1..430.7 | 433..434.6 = -0.36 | 131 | 164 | 155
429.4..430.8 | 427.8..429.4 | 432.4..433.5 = 0.28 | 153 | 127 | 170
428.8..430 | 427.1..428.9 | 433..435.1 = 0.12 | 160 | 144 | 161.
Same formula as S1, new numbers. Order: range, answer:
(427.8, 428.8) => 191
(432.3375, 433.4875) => 216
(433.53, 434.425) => 188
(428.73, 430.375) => 176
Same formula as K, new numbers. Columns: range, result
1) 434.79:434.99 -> 196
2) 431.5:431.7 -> 192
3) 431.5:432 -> 210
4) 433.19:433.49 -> 176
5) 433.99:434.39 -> 131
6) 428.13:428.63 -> 166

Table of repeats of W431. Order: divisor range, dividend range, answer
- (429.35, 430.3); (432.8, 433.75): 1.33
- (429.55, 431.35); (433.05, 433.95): 1.26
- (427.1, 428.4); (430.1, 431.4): 0.78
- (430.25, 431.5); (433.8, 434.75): 1.11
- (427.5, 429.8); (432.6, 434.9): 1.07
